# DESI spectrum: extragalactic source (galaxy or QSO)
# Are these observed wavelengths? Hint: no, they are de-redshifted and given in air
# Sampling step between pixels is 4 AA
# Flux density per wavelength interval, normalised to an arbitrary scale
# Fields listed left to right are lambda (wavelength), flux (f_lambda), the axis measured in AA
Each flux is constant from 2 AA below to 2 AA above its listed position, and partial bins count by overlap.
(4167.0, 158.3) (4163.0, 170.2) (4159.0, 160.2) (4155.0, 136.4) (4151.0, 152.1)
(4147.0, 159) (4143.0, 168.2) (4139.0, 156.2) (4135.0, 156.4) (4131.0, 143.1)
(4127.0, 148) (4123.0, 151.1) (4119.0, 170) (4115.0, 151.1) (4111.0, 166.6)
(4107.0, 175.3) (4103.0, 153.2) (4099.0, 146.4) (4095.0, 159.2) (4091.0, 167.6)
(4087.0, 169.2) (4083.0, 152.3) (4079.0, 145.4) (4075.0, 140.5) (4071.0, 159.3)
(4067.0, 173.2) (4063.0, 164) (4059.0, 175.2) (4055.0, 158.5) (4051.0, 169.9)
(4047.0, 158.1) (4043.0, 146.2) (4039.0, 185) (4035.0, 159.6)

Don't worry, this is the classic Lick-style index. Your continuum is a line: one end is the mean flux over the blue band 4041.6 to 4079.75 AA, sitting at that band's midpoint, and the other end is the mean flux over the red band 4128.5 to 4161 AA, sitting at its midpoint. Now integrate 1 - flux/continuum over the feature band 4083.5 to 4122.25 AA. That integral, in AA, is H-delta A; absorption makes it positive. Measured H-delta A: -1.1 AA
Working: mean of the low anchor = 160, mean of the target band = 161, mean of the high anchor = 154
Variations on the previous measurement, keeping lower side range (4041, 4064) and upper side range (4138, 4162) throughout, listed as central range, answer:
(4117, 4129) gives 0.09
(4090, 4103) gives 0.24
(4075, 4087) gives 0.70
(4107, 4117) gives -0.24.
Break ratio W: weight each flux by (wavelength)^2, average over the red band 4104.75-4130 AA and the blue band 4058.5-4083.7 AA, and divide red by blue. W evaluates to 1.03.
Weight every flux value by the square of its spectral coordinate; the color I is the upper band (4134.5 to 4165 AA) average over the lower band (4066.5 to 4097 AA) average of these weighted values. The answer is 1.0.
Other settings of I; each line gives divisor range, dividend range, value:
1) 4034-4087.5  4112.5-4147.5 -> 1.00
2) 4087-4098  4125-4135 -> 0.92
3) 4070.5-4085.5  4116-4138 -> 1.06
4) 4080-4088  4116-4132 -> 0.99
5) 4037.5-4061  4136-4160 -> 0.99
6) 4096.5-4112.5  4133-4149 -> 1.02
